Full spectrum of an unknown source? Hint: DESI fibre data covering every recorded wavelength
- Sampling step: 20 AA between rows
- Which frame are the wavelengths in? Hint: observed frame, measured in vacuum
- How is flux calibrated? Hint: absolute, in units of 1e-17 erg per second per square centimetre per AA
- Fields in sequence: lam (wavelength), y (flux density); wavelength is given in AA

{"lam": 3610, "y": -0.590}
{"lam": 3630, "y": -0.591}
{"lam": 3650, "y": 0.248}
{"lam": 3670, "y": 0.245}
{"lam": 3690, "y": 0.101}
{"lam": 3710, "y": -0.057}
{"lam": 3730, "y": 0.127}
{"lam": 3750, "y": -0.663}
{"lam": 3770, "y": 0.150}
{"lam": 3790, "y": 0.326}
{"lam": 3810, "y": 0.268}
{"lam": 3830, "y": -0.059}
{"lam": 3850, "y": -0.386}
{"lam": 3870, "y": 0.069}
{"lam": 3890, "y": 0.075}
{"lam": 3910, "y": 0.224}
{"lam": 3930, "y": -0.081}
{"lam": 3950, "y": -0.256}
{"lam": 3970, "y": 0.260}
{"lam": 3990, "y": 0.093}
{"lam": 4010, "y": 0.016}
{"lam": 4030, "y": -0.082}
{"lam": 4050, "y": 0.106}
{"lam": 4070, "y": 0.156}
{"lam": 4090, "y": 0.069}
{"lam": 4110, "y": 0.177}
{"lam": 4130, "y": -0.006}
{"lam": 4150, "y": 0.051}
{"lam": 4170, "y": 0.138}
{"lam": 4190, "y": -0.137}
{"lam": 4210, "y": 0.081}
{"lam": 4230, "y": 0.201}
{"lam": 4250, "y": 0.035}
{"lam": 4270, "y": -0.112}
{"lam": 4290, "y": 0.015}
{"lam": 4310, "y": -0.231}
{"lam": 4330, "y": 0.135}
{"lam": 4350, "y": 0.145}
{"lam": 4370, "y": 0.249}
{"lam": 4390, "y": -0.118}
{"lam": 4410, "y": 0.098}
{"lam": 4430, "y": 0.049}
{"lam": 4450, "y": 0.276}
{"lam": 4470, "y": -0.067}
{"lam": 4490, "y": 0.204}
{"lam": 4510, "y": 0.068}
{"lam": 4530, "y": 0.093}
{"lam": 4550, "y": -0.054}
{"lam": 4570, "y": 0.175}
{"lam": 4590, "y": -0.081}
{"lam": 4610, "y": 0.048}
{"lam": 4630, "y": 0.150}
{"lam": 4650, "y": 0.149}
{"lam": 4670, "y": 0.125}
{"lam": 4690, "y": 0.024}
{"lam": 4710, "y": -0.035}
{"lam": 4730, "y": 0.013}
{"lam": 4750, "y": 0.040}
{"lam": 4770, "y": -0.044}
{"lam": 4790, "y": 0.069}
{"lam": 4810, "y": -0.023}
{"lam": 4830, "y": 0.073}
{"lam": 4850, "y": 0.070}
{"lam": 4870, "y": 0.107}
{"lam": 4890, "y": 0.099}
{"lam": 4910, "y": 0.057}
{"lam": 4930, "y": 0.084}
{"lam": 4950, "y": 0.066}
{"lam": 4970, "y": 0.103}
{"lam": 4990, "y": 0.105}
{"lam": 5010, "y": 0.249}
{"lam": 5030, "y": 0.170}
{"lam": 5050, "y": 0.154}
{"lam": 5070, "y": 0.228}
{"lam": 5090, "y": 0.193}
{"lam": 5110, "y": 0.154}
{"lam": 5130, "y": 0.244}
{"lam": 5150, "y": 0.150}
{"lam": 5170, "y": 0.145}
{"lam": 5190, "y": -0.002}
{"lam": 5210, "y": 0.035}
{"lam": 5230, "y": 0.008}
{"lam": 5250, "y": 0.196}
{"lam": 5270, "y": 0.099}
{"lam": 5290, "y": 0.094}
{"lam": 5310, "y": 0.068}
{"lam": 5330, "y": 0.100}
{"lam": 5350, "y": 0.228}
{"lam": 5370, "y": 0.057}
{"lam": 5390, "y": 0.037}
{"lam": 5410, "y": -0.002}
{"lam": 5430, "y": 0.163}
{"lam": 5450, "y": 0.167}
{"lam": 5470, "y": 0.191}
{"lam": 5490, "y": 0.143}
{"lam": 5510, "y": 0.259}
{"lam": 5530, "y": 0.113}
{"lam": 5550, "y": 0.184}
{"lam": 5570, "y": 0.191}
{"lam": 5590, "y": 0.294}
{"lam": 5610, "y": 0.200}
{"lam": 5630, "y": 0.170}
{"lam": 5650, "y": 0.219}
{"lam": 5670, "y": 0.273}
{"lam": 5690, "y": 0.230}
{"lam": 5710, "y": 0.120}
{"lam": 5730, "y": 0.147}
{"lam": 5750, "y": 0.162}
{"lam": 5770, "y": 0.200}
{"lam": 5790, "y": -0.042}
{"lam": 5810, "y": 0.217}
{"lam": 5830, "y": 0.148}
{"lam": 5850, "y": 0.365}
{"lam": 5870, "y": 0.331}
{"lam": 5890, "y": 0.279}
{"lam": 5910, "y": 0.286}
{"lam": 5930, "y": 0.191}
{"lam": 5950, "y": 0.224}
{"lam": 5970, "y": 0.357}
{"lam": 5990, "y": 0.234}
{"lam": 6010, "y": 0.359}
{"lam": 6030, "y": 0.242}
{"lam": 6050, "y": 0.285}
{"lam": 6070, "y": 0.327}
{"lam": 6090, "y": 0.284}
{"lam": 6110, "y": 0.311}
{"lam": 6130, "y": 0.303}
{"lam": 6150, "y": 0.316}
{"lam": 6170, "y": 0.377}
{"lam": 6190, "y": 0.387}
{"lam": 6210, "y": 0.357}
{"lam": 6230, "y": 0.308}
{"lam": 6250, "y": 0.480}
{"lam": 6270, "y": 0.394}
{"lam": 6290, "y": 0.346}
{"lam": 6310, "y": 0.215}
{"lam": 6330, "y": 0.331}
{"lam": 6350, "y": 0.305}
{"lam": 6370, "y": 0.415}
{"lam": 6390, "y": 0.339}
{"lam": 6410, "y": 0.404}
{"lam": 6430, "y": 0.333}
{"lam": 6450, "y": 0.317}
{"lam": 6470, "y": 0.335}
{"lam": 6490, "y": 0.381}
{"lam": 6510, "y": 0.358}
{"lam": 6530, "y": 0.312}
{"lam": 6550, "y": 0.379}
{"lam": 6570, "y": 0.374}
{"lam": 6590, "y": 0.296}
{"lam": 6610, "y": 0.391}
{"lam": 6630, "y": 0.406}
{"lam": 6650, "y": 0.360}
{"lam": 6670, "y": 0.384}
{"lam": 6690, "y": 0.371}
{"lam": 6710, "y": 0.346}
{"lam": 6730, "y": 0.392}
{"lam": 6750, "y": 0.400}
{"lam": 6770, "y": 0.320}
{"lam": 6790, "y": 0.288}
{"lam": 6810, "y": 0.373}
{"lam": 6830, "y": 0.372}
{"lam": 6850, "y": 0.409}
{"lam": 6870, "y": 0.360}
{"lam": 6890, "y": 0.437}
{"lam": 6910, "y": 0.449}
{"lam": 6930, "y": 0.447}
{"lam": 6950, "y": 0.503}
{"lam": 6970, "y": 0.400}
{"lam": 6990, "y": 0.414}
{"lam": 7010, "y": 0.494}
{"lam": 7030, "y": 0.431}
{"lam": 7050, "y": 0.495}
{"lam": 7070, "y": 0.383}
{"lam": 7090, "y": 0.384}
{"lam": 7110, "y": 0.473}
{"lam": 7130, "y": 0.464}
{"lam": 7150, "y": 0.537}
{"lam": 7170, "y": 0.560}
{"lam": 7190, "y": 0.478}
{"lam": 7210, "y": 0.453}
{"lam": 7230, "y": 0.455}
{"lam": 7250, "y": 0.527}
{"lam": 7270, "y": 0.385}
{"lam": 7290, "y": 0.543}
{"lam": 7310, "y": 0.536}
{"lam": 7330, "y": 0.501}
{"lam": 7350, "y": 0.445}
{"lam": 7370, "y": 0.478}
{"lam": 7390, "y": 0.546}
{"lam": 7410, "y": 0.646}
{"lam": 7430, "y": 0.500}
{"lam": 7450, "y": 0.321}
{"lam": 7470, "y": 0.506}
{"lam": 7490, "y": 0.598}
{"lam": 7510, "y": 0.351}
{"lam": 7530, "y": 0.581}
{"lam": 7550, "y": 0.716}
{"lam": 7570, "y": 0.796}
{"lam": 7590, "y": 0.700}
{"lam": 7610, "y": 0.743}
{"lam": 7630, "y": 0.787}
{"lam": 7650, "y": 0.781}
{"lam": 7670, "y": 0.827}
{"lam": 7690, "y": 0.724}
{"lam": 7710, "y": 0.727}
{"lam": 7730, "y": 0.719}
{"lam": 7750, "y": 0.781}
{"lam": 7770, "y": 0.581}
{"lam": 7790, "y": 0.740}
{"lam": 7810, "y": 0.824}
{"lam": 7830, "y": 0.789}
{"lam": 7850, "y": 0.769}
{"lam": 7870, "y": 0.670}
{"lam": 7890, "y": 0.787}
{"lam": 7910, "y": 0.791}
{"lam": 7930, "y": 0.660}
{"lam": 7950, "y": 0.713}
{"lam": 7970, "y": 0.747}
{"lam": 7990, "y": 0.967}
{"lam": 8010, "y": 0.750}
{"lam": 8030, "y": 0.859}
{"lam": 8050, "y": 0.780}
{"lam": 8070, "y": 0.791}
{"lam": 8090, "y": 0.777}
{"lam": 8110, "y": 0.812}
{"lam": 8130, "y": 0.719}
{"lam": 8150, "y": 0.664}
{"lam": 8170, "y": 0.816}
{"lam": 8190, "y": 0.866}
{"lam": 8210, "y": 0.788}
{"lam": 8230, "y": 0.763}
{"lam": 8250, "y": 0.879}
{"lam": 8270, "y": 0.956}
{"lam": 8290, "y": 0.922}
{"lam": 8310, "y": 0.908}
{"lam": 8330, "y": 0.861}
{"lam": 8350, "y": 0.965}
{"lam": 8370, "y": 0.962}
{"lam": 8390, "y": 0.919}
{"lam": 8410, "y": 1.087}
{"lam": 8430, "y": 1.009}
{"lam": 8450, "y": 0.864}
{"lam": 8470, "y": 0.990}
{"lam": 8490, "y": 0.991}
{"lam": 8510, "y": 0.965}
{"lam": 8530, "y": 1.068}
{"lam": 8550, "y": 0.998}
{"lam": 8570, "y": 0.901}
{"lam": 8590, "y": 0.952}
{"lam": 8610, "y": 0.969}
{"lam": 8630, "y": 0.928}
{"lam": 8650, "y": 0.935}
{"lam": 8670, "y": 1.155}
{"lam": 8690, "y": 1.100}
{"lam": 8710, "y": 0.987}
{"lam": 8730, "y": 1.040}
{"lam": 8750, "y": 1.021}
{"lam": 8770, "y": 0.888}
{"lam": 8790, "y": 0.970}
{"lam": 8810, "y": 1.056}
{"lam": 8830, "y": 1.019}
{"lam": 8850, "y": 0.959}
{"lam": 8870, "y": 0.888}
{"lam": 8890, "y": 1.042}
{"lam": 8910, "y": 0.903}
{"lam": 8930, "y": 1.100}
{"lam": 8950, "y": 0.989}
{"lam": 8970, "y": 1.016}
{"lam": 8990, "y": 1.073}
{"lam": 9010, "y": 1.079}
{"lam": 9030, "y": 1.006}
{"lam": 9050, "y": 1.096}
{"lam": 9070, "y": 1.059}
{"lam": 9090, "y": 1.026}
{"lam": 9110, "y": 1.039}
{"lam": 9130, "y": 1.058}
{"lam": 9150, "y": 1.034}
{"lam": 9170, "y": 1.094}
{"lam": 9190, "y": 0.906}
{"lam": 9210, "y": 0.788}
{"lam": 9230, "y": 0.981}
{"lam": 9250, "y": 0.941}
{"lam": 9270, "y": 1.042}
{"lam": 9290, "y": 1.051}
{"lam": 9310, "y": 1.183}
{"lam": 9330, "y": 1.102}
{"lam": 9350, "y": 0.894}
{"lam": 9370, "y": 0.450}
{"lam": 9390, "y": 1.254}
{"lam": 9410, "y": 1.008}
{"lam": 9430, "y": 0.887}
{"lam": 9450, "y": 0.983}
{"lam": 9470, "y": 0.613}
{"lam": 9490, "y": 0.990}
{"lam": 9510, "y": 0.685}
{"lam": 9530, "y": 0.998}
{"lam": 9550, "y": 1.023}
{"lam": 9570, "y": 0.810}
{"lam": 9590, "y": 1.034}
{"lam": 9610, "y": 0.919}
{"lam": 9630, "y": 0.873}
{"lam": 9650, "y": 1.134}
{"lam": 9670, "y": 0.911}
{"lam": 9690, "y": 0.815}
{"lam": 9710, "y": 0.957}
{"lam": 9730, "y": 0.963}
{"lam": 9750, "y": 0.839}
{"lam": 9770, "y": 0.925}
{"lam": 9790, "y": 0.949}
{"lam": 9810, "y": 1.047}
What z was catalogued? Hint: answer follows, 0.893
